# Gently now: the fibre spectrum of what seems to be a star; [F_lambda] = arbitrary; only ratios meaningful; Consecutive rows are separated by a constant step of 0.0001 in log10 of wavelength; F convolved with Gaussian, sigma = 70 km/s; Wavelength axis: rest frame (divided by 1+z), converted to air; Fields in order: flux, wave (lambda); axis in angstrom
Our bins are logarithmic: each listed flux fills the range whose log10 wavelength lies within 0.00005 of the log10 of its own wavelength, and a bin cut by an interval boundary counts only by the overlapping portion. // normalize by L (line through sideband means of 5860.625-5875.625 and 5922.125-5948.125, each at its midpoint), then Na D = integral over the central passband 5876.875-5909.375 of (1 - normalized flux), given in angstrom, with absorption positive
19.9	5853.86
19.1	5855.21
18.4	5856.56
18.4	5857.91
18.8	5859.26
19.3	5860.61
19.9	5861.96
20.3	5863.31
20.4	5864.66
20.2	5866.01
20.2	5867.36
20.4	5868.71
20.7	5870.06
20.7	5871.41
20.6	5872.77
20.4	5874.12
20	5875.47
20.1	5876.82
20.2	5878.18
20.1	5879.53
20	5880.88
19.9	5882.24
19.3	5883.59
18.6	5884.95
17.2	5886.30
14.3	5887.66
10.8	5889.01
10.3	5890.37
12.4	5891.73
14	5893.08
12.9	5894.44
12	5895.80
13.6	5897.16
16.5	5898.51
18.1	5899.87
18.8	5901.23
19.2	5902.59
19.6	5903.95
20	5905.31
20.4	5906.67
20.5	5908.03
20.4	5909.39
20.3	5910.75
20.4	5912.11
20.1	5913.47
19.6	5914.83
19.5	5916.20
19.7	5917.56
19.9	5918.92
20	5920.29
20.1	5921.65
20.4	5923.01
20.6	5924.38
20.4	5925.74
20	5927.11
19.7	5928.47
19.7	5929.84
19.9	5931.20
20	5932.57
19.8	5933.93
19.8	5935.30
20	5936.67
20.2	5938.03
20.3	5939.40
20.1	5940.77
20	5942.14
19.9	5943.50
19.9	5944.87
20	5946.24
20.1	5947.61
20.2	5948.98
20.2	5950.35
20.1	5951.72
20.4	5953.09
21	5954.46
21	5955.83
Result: 5.1 angstrom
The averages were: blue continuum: 20.3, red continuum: 20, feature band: 17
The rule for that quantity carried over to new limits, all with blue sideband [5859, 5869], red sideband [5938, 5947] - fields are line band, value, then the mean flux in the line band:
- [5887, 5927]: 4.4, 17.8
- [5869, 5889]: 0.8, 19.2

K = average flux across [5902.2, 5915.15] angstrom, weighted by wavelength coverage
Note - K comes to 20.1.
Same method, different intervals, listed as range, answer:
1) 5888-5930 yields 18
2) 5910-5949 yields 20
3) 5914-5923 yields 19.8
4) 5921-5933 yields 20.1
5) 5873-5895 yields 17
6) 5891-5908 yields 16.6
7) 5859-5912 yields 18.3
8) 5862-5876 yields 20.4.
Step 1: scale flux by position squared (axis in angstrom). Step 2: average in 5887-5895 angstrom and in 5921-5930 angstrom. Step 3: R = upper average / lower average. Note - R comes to 1.64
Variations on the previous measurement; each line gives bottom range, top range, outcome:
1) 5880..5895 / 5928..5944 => 1.31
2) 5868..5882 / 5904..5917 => 1.00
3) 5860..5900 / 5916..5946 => 1.15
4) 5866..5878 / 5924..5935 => 1.00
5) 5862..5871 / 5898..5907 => 0.94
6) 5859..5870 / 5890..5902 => 0.73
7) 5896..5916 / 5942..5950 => 1.07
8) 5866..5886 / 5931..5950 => 1.02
